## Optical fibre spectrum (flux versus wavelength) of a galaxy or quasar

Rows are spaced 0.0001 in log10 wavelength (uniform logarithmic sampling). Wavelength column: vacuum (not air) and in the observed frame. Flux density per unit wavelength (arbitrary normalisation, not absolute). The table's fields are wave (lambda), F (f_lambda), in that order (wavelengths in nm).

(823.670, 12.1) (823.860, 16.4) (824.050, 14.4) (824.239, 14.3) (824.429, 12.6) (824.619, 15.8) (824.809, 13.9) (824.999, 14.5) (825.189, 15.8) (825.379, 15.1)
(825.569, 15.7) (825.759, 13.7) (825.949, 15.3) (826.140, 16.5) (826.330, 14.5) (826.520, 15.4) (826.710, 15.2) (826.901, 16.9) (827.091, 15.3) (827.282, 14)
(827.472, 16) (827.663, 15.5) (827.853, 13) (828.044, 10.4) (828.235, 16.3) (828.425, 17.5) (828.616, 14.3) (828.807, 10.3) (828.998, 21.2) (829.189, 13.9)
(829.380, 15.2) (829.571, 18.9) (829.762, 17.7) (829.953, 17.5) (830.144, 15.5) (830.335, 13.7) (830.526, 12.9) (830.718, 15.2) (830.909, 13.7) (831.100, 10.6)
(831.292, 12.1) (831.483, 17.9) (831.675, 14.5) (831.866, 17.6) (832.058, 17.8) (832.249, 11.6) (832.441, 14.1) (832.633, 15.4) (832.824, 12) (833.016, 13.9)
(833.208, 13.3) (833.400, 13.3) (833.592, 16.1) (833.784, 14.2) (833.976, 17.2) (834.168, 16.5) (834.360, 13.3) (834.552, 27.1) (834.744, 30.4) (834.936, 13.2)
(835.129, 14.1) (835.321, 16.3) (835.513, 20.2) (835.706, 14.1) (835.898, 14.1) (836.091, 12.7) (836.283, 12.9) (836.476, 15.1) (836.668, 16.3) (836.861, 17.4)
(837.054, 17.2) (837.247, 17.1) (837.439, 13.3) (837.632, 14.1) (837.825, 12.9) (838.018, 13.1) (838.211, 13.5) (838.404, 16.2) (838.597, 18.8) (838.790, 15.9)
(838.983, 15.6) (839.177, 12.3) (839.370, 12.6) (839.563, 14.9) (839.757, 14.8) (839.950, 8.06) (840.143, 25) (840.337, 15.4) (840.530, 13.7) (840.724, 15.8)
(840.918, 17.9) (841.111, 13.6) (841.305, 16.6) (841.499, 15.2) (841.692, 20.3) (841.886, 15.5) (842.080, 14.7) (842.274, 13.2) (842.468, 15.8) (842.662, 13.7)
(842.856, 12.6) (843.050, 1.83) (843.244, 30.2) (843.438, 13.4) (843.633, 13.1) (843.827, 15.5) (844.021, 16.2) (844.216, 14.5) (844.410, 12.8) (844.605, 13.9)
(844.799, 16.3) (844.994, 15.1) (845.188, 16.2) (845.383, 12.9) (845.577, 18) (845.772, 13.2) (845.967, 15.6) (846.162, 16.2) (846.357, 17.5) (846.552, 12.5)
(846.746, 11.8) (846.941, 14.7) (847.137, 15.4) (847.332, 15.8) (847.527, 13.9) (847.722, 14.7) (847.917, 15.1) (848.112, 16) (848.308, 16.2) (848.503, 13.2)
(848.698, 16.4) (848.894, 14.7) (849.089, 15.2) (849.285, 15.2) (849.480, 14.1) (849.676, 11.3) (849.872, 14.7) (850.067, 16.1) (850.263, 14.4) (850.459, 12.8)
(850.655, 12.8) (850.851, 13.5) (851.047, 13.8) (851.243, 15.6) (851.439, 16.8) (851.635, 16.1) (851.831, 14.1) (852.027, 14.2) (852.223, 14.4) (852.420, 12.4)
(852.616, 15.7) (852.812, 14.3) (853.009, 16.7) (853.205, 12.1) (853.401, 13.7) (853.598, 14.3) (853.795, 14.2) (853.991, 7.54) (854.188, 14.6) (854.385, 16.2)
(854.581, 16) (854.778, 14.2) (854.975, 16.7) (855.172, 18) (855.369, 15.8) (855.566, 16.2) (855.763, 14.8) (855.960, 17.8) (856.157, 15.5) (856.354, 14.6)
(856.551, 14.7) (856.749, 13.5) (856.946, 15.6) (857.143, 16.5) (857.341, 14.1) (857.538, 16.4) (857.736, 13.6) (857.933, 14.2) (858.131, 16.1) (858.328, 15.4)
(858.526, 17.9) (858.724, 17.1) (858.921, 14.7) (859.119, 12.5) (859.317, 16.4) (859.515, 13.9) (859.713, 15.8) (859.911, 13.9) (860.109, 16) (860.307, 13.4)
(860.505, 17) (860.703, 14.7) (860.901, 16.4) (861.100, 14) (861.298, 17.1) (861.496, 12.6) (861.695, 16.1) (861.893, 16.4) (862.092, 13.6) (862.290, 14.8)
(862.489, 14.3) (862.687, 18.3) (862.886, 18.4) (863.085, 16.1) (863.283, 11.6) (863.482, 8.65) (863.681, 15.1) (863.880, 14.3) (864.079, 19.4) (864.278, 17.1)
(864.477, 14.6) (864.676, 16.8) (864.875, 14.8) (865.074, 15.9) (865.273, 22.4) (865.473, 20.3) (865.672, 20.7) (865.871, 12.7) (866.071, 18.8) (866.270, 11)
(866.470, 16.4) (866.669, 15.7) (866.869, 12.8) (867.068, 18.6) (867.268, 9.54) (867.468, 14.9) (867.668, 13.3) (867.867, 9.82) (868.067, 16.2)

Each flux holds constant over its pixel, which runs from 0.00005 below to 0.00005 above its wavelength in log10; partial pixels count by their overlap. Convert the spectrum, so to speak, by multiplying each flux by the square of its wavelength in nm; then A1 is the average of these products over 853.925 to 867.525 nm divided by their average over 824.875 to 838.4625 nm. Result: 1.08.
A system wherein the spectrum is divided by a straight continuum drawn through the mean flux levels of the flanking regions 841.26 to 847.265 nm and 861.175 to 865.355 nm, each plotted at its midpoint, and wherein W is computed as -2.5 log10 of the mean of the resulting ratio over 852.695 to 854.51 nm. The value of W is 0.11 mag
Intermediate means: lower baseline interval 15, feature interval 13.8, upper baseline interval 15.6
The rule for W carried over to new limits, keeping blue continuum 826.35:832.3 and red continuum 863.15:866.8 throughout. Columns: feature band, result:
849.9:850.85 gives 0.113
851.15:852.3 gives 0.026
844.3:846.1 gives 0.038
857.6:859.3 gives 0.033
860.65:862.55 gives 0.056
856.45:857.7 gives 0.047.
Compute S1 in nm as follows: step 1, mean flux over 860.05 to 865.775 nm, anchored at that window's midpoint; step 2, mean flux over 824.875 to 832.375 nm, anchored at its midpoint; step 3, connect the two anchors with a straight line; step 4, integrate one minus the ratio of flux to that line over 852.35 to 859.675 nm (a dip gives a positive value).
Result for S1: 0.35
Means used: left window 15.1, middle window 15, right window 15.9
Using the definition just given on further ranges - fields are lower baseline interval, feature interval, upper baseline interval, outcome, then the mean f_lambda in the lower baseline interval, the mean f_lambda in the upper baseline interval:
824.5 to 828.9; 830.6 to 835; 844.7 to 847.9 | -0.25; 14.8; 15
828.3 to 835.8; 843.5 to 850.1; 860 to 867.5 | 0.36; 15.8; 15.6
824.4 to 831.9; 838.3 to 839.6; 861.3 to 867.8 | 0.00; 15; 15.5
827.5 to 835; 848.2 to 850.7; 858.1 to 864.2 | 0.15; 15.5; 15.2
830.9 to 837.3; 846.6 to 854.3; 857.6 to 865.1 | 0.55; 15.7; 15.2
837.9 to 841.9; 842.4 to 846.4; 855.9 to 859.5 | 0.12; 15.5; 15.3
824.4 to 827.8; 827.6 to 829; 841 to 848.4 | 0.07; 15.1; 15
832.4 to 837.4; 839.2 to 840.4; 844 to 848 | 0.04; 16.1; 14.8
